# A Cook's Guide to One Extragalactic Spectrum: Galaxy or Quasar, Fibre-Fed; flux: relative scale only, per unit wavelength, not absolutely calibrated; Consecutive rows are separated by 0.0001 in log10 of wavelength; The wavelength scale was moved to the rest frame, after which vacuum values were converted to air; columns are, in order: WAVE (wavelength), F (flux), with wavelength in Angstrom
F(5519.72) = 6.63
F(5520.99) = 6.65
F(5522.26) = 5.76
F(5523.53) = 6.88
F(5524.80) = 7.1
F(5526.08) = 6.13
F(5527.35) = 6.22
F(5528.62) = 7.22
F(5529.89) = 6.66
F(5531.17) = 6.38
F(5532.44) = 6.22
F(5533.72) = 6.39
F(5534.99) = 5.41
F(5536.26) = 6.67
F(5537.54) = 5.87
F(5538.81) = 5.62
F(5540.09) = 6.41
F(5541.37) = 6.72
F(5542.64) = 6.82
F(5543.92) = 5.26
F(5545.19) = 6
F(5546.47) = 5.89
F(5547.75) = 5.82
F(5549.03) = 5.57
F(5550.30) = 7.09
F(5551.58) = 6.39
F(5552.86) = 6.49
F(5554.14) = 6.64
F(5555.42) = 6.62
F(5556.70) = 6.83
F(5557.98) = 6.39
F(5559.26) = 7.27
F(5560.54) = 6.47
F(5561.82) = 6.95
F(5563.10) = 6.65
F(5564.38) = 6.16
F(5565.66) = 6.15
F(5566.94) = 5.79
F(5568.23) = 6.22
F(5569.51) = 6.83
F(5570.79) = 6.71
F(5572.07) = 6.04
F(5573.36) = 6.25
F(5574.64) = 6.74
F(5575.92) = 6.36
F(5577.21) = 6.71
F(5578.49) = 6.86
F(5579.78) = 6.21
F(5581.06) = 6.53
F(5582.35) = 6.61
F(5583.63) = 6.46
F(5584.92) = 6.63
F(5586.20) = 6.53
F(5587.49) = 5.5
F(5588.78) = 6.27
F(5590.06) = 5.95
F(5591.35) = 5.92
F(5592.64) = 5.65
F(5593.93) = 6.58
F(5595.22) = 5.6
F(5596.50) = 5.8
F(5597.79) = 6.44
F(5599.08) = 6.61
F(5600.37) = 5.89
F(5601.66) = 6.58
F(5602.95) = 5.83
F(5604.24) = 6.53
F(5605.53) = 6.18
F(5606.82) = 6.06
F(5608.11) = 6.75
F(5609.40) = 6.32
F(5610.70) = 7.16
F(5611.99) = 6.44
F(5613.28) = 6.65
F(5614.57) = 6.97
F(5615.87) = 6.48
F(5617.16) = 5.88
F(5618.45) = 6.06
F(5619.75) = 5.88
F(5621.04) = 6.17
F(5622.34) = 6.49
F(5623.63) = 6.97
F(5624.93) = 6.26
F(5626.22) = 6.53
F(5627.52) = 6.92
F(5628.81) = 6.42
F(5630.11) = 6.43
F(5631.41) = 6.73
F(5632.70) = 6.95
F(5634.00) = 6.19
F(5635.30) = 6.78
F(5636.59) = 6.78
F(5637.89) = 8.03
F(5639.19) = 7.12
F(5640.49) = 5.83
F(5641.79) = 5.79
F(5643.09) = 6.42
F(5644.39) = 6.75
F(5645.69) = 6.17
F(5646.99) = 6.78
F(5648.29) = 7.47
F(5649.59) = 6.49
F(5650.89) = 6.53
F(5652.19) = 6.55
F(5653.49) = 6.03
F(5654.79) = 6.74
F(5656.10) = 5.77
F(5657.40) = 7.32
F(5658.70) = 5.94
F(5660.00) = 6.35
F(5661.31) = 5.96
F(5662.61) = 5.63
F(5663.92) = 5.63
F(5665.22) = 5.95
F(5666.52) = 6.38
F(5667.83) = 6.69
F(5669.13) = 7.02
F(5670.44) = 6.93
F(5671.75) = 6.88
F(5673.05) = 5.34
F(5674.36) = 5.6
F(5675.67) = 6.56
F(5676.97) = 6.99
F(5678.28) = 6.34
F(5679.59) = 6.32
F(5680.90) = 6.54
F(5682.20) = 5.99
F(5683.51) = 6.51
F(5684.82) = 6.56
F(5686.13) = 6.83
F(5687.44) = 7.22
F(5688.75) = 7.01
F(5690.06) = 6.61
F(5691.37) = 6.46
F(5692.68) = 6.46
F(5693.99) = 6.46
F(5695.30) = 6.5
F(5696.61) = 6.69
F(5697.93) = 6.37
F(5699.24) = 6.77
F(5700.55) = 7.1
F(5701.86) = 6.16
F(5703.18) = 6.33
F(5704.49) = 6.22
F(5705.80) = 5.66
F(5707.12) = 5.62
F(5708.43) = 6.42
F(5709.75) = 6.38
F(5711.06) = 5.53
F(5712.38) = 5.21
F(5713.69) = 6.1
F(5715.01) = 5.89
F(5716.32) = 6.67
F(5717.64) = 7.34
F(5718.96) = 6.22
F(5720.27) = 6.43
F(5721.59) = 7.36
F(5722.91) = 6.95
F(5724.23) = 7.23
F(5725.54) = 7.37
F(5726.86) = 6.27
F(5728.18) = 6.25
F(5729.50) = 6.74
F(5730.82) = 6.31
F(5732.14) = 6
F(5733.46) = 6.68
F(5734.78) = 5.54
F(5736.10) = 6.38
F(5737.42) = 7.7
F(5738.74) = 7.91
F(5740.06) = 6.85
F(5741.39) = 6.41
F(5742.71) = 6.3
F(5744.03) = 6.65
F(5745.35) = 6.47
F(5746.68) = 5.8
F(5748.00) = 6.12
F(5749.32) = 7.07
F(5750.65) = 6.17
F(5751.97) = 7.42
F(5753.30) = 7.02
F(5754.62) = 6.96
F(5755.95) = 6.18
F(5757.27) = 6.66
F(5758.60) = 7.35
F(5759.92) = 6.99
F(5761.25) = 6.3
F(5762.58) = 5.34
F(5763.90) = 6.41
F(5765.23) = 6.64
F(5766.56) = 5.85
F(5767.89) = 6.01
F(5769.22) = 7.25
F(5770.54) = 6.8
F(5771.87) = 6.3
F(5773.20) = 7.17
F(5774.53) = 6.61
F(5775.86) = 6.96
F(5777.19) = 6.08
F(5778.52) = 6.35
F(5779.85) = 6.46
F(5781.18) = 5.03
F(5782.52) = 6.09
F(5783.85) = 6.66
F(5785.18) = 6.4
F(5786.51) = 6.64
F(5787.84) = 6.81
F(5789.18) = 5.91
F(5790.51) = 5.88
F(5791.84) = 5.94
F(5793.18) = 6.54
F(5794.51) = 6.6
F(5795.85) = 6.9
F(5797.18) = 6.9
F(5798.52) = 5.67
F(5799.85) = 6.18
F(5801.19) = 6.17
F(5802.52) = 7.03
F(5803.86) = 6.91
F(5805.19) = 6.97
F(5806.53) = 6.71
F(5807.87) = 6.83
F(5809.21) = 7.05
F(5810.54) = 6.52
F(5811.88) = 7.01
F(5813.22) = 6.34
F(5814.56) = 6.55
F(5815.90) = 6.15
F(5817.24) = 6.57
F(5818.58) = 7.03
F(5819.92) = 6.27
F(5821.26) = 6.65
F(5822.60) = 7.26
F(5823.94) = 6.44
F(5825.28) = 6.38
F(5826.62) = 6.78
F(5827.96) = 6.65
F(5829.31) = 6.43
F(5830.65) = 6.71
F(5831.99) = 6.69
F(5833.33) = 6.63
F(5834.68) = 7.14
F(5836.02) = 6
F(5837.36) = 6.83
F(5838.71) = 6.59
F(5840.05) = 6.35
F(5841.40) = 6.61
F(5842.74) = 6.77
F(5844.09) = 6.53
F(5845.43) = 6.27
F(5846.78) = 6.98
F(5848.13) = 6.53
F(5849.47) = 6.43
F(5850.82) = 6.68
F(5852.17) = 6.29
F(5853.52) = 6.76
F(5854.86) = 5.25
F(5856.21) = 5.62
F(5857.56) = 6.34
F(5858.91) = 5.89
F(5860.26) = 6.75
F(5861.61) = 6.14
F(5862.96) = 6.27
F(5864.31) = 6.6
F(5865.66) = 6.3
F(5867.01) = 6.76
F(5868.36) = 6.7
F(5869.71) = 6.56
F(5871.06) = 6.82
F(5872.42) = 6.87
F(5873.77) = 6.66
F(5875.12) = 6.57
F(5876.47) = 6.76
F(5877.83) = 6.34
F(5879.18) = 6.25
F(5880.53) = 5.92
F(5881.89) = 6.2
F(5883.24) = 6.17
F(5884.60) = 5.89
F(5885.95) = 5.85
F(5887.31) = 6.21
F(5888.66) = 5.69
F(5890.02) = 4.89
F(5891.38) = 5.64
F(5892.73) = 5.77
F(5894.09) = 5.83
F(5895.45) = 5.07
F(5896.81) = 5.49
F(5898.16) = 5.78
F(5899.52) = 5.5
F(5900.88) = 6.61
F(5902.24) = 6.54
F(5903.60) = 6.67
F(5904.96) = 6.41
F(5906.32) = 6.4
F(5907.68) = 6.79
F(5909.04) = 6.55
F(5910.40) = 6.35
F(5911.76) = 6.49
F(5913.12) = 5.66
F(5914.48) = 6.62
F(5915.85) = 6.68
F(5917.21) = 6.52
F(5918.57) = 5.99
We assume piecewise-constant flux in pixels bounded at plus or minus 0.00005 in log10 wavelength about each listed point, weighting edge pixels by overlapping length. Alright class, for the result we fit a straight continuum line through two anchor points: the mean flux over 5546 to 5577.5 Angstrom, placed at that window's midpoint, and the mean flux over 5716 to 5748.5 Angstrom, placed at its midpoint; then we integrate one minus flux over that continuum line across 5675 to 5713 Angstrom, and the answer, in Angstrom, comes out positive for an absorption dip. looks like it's 1.1 Angstrom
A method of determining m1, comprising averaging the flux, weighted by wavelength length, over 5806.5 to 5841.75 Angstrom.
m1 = 6.63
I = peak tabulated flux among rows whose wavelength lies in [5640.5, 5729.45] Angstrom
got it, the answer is 7.47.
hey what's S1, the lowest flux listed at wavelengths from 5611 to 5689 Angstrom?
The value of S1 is 5.34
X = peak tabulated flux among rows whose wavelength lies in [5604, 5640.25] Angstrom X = 8.03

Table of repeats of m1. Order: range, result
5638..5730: 6.45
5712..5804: 6.51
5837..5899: 6.24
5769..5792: 6.4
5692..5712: 6.29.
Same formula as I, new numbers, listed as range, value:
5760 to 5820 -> 7.25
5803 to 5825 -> 7.26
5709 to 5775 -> 7.91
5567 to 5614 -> 7.16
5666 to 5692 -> 7.22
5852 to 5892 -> 6.87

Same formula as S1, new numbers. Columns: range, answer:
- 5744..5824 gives 5.03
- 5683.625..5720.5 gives 5.21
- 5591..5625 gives 5.6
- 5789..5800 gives 5.67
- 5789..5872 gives 5.25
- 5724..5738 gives 5.54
